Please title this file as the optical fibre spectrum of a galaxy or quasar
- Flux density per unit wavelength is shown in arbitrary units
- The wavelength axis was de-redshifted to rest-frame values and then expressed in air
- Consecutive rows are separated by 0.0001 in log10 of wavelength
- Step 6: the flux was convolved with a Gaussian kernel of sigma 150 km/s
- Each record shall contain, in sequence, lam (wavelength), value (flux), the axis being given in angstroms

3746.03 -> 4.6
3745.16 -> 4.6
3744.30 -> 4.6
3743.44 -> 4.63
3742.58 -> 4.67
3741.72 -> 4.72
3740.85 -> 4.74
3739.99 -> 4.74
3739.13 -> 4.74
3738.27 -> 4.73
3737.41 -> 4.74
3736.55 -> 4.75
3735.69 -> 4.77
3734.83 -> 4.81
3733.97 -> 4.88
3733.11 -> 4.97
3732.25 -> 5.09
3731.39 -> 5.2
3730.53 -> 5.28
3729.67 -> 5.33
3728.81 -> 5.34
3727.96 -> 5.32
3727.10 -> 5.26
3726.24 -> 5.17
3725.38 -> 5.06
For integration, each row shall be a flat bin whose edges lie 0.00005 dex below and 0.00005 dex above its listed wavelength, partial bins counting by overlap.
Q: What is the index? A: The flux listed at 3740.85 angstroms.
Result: 4.74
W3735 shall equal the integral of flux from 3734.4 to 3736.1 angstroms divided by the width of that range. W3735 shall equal 4.79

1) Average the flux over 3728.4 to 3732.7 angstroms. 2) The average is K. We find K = 5.24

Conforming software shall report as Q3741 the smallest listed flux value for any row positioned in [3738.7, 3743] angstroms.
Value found 4.67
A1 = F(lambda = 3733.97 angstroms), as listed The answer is 4.88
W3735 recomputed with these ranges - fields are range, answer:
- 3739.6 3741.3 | 4.72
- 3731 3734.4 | 5.03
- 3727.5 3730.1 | 5.34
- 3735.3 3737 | 4.76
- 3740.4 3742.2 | 4.71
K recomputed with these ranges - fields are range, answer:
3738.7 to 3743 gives 4.72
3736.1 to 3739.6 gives 4.74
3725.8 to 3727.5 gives 5.2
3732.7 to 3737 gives 4.84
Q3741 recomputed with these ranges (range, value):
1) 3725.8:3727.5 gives 5.17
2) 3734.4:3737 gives 4.75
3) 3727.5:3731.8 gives 5.2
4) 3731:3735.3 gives 4.81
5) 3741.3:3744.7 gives 4.6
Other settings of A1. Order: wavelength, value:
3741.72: 4.72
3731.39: 5.2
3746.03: 4.6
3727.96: 5.32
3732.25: 5.09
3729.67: 5.33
